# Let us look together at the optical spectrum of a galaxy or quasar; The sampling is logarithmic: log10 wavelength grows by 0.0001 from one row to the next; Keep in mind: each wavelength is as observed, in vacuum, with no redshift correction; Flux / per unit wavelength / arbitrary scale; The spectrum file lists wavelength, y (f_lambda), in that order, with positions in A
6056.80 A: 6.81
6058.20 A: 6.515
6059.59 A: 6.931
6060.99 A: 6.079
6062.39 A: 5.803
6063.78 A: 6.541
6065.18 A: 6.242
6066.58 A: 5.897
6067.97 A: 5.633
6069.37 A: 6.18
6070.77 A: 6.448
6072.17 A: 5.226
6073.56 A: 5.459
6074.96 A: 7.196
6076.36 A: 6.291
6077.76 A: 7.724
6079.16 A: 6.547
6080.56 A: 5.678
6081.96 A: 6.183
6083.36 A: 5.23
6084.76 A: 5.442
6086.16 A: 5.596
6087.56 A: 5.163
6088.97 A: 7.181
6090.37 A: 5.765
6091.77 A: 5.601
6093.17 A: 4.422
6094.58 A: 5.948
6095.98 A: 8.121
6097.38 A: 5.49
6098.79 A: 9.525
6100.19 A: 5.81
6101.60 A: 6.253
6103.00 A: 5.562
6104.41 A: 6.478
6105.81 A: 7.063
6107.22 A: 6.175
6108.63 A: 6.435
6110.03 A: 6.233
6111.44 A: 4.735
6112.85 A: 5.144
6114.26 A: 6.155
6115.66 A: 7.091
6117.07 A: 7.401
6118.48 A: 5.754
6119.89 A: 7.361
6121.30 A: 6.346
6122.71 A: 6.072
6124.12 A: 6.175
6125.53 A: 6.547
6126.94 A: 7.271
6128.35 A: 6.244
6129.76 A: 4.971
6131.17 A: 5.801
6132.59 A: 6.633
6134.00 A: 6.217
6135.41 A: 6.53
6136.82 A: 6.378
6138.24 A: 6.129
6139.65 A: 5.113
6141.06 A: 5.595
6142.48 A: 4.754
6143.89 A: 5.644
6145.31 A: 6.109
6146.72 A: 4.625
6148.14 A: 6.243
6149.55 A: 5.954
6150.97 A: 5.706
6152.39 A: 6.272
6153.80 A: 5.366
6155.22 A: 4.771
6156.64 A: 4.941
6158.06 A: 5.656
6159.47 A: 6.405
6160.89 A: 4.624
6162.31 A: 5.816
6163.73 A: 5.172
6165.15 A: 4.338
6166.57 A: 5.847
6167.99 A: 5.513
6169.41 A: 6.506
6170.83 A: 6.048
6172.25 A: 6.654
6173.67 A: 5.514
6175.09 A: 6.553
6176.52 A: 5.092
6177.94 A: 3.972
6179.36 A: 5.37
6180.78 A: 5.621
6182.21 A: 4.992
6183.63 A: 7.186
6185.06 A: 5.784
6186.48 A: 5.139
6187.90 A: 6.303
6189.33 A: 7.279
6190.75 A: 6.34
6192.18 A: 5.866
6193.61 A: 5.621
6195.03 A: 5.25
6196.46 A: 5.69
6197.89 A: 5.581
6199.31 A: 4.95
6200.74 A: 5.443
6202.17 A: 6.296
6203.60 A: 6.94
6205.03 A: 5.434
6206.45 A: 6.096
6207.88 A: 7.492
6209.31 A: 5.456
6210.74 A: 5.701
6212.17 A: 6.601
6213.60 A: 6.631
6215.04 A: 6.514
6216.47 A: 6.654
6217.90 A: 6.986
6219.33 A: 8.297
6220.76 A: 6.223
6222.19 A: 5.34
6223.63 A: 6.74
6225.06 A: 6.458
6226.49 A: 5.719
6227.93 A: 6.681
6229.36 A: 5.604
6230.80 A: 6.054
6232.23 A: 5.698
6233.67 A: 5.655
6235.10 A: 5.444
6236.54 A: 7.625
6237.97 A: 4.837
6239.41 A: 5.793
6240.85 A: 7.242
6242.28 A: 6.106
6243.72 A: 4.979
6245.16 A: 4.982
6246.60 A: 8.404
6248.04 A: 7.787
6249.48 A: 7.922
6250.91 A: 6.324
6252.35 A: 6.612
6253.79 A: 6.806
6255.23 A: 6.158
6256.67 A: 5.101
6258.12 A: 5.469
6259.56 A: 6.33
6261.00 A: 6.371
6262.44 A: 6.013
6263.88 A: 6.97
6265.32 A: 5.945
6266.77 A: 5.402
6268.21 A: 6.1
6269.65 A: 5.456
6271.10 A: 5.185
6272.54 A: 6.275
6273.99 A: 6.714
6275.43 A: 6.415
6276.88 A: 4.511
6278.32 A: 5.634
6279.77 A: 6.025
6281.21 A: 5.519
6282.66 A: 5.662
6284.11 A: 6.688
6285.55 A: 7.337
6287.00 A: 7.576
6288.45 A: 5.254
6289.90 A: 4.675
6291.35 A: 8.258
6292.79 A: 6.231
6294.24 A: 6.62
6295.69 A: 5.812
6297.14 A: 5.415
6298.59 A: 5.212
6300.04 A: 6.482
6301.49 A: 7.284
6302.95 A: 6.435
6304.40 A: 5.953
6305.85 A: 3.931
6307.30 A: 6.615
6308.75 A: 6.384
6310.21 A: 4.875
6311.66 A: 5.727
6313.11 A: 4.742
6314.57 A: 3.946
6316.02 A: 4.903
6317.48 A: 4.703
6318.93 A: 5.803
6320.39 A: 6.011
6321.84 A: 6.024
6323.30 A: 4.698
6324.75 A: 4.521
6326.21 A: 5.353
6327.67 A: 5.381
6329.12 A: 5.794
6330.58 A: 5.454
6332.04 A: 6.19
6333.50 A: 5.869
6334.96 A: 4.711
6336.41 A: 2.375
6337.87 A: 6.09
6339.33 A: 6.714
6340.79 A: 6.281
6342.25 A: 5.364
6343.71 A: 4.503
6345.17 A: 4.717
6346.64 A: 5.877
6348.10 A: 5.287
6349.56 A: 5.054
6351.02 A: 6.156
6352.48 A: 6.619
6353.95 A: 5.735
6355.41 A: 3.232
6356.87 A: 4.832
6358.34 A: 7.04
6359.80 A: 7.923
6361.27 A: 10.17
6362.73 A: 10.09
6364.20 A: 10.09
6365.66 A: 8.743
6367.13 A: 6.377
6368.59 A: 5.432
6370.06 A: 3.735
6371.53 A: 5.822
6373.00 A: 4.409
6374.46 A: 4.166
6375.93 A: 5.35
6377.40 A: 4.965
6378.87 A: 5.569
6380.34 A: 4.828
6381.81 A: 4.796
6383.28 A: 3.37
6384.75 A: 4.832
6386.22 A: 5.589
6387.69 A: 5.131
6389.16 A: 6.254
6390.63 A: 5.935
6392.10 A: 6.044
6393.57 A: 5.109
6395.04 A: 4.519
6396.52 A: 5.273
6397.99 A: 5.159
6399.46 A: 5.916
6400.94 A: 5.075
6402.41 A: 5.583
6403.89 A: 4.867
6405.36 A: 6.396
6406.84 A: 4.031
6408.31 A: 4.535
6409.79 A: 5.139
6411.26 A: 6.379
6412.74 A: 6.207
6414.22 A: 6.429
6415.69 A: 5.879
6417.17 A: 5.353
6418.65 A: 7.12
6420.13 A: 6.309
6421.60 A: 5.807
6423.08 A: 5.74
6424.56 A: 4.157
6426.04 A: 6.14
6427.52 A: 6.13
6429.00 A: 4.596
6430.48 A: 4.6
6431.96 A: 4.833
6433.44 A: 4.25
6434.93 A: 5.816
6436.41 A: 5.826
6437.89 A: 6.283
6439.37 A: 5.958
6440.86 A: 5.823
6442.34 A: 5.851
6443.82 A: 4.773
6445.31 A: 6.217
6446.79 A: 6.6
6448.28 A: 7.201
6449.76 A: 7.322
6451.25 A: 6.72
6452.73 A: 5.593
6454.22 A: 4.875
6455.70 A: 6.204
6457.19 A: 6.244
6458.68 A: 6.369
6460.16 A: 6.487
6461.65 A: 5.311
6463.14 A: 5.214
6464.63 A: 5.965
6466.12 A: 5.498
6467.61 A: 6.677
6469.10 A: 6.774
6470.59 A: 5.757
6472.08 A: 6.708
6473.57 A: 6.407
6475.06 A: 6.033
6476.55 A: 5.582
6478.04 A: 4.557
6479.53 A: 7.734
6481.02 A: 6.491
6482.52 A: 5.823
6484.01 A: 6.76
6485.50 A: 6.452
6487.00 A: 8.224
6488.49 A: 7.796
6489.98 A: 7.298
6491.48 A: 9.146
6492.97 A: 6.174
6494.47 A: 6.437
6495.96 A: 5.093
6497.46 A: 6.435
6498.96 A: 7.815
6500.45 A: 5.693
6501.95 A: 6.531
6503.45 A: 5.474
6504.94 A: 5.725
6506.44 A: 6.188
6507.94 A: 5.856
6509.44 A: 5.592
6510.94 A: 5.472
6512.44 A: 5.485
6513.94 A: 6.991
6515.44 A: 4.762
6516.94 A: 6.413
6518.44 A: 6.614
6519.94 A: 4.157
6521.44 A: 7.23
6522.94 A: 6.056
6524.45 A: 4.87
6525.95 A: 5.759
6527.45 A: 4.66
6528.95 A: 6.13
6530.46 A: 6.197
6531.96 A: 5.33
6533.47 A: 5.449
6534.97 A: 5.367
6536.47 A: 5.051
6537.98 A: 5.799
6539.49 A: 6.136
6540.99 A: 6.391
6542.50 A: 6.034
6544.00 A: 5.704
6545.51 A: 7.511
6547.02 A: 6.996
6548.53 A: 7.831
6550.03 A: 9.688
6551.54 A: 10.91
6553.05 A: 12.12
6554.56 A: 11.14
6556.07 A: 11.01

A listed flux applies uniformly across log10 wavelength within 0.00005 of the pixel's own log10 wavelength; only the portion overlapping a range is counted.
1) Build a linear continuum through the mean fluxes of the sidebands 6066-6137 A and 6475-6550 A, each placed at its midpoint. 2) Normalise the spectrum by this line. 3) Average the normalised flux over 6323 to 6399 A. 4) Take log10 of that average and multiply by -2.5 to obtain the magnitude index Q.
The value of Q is 0.10 mag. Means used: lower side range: 6.21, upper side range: 6.22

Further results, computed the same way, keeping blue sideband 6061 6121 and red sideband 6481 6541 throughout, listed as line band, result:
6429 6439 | 0.17 mag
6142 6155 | 0.10 mag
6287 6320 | 0.08 mag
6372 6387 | 0.27 mag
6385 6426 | 0.11 mag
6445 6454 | -0.07 mag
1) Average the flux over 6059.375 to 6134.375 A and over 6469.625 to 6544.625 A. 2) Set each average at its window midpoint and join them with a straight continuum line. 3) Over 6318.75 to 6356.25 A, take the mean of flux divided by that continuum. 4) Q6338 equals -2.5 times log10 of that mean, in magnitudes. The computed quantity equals 0.15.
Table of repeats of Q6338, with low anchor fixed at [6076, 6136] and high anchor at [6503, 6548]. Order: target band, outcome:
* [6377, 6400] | 0.15 mag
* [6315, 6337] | 0.17 mag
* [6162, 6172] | 0.10 mag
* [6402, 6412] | 0.14 mag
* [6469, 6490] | -0.11 mag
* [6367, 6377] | 0.21 mag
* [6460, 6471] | 0.00 mag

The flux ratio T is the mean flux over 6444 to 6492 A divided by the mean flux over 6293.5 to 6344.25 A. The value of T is 1.2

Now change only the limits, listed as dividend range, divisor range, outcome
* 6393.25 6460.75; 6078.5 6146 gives 0.93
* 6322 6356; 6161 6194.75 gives 0.93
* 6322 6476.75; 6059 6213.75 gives 0.96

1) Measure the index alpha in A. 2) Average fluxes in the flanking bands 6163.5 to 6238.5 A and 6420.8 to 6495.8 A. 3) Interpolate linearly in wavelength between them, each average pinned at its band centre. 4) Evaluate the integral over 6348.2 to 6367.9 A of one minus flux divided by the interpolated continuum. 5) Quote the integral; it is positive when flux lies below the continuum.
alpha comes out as -3.1 A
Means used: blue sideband 5.99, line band 7.02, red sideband 6.1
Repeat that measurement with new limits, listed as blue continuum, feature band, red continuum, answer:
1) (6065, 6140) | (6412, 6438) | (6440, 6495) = 2.9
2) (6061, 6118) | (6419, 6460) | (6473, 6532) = 2.5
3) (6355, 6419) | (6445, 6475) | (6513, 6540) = -2.4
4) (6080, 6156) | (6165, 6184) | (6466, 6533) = 1.2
